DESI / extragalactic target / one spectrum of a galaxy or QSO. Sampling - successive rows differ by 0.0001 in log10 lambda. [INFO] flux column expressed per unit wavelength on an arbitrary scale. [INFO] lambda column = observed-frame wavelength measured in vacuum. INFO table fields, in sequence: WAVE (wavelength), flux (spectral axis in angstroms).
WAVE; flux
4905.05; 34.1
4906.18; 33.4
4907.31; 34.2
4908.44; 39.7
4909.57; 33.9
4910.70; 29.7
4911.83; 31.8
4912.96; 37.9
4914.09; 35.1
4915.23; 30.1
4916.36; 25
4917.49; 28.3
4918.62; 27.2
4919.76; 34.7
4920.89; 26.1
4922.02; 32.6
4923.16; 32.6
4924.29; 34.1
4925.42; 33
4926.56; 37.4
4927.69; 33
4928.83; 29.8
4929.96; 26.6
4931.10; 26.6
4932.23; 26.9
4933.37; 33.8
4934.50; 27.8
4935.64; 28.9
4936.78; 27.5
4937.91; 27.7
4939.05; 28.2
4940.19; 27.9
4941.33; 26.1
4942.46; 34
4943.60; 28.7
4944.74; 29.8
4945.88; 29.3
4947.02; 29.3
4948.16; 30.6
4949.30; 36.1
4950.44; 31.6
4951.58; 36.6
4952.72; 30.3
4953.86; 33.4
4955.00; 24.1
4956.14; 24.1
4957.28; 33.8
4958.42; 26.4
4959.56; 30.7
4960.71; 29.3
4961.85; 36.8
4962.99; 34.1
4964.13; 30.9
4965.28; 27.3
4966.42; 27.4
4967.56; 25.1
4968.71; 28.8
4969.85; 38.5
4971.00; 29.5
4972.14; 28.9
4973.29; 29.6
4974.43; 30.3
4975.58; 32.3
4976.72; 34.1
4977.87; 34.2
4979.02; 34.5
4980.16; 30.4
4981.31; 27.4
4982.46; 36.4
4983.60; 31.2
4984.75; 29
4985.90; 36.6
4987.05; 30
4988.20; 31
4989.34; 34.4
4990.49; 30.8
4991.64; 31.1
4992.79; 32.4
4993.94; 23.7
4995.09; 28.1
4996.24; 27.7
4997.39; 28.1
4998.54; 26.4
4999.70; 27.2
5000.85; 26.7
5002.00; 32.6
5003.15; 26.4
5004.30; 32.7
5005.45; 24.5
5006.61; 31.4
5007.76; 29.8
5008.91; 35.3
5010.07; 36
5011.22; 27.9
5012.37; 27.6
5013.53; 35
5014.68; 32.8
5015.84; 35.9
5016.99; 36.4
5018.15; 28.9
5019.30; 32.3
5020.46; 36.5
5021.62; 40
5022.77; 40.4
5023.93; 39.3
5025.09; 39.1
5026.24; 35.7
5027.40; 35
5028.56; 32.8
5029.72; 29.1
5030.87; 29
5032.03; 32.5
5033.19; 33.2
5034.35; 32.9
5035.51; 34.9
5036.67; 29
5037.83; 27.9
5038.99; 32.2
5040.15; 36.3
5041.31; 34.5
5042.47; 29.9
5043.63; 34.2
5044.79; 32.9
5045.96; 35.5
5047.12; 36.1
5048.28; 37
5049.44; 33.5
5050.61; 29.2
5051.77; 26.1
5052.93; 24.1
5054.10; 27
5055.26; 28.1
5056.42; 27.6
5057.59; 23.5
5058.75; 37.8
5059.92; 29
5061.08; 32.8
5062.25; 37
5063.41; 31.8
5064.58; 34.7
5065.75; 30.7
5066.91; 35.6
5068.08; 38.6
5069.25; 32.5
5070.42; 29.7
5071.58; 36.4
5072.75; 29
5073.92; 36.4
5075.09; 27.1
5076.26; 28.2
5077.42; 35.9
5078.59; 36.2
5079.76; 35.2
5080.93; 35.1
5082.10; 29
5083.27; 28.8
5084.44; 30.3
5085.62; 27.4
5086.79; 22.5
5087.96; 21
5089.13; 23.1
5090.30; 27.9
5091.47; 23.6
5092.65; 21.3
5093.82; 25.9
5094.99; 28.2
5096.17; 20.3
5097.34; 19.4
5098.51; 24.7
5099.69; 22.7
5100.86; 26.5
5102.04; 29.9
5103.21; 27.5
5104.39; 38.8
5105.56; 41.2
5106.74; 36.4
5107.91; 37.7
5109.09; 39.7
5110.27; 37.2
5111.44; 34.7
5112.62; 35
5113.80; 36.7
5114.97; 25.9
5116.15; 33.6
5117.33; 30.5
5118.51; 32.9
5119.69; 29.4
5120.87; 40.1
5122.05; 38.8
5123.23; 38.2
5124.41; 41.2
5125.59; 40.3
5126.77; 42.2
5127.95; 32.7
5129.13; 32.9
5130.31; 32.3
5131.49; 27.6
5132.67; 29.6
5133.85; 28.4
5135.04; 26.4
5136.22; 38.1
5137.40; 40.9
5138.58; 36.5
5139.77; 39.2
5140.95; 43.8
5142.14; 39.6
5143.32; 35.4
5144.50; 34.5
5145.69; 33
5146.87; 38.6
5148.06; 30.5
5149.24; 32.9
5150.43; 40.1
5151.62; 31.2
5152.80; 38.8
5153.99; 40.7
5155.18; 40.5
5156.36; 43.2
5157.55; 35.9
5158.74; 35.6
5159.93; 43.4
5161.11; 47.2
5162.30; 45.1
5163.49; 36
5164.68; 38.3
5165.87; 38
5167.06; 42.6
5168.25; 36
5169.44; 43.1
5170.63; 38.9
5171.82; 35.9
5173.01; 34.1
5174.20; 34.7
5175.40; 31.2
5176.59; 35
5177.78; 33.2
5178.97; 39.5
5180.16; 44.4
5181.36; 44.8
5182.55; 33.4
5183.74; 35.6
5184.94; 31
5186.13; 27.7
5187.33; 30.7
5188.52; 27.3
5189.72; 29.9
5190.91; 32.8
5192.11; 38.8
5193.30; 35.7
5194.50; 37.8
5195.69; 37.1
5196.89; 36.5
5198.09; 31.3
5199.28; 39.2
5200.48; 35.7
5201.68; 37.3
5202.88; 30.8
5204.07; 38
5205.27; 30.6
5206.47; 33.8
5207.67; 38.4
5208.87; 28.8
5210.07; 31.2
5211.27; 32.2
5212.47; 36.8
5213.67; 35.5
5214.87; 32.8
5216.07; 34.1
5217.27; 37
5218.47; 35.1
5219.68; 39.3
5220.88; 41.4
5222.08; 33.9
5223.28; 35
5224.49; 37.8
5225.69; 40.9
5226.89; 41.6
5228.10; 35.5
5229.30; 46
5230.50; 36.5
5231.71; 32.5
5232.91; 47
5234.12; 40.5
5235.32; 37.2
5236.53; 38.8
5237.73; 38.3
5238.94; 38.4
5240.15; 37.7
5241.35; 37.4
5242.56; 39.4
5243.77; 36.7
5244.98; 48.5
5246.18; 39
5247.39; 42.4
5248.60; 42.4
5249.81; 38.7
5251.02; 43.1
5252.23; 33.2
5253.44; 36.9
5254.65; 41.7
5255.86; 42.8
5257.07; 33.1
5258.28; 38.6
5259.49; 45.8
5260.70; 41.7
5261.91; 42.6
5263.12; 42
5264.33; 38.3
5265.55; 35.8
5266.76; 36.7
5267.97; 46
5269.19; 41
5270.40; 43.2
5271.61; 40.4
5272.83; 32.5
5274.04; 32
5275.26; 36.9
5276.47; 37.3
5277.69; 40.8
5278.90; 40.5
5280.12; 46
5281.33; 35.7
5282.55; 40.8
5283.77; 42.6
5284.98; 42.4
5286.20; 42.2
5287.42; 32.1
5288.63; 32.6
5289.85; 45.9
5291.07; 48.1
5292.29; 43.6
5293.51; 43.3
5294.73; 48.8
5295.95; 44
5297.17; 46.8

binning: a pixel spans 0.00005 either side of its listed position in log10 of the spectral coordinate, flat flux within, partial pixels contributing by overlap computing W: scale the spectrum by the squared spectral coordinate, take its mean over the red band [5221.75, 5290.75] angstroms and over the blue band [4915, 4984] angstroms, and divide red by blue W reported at 1.46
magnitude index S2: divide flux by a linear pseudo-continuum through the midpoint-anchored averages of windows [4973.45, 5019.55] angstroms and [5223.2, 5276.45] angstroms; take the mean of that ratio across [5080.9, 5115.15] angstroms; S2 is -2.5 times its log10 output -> 0.18 mag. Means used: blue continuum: 31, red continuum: 39.4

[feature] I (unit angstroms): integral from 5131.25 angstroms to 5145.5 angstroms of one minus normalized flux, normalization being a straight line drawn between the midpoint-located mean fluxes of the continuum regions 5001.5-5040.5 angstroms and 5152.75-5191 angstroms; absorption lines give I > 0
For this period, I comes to 0.4 angstroms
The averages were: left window 33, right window 37.1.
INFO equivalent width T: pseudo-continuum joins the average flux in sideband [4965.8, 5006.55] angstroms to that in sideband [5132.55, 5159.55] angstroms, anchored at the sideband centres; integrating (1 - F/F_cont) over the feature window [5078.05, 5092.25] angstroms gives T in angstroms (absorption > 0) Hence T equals 2.4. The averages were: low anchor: 30.2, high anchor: 36.4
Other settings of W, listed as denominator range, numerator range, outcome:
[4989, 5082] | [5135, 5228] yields 1.20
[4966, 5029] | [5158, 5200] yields 1.24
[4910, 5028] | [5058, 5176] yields 1.15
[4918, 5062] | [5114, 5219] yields 1.23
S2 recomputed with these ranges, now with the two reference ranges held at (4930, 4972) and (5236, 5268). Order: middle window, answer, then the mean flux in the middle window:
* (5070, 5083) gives 0.05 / 32.5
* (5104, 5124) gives -0.01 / 35.7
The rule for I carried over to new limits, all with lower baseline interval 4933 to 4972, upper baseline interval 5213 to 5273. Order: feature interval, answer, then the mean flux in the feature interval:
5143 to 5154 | 0.27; 35.3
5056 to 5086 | 1.37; 32.2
